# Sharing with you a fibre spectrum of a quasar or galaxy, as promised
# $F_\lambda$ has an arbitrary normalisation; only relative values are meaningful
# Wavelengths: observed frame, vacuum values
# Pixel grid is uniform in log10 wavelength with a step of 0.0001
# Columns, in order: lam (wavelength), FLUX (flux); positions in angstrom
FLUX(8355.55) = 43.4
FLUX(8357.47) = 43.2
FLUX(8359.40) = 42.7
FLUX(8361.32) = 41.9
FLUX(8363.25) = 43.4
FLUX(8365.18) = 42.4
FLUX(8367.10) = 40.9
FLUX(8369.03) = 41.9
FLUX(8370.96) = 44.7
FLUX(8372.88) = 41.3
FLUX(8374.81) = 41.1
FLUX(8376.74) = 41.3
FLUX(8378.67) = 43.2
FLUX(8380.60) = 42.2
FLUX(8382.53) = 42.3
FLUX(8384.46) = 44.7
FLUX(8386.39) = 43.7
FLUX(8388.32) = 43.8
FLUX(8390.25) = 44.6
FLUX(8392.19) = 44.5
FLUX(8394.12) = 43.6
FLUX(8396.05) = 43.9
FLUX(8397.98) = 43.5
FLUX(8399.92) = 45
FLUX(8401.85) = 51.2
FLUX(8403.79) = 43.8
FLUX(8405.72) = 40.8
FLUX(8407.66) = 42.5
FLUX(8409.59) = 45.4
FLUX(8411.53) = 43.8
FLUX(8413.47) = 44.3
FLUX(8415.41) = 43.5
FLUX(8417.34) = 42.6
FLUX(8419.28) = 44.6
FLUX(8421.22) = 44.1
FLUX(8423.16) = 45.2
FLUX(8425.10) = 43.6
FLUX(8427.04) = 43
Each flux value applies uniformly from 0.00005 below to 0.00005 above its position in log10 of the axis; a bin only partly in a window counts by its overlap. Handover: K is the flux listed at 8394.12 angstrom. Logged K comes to 43.6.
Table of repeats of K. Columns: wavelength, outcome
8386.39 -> 43.7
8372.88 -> 41.3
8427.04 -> 43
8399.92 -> 45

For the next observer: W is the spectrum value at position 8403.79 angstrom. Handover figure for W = 43.8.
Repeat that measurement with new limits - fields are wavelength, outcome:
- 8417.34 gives 42.6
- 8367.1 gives 40.9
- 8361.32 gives 41.9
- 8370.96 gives 44.7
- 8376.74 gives 41.3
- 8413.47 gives 44.3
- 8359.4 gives 42.7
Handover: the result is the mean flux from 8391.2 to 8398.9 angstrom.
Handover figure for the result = 43.9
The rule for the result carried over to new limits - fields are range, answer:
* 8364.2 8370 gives 41.7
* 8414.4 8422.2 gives 43.7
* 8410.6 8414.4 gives 44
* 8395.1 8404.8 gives 45.5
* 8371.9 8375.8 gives 41.3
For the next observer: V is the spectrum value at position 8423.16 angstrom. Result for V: 45.2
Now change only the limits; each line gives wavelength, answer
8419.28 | 44.6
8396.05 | 43.9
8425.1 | 43.6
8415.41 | 43.5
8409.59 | 45.4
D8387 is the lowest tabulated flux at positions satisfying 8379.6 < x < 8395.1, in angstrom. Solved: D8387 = 42.2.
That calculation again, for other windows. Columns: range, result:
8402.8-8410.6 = 40.8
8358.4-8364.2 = 41.9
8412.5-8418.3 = 42.6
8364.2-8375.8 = 40.9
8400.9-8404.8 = 43.8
